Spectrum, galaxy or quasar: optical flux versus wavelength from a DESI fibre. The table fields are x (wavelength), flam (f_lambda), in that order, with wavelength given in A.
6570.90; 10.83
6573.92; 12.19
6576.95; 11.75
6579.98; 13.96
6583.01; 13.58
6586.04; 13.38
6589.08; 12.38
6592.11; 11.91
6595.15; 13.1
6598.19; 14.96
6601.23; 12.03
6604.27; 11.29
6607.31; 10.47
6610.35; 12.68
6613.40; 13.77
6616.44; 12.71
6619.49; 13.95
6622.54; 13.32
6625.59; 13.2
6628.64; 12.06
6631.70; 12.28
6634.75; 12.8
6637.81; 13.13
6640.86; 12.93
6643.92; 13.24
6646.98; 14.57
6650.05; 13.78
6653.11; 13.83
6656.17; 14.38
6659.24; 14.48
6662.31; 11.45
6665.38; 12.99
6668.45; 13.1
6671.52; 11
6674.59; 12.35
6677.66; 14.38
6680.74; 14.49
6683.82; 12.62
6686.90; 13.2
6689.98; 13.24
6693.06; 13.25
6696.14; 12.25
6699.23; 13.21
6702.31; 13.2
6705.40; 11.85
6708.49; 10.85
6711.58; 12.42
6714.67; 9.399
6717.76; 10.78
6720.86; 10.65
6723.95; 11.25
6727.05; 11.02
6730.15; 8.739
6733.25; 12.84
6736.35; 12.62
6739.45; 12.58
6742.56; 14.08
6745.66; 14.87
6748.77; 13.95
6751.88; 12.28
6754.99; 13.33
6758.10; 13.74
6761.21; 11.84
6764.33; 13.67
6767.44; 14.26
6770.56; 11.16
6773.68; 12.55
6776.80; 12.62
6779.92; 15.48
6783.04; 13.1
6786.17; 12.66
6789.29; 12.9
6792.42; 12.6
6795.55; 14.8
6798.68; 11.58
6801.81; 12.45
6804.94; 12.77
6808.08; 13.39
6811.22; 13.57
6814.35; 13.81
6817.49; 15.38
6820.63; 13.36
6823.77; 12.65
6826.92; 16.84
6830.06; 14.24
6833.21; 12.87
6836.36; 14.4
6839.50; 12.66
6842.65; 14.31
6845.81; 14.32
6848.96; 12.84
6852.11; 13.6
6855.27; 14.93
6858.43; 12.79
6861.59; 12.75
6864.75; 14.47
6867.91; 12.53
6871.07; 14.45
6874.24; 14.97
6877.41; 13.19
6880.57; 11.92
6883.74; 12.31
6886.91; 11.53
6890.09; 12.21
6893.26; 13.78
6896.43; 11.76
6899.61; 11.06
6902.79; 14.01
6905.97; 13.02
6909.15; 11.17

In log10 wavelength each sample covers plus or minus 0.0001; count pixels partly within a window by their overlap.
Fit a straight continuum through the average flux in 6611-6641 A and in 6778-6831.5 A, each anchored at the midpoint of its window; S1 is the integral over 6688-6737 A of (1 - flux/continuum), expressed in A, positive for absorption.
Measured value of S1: 5.8 A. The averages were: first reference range 13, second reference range 13.6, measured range 11.7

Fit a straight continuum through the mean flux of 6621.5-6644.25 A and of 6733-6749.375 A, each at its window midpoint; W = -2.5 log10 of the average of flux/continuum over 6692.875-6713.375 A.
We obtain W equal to 0.079 mag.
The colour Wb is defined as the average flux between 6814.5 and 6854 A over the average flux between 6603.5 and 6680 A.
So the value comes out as 1.1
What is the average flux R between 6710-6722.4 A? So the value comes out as 10.8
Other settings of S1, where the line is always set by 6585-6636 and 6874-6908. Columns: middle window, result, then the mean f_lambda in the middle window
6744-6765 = -1.19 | 13.4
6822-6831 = -1.39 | 14.6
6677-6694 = -1.09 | 13.5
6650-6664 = -0.95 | 13.6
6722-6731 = 1.56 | 10.5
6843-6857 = -1.48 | 13.9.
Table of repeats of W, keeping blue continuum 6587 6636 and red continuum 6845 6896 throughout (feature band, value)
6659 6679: 0.009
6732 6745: -0.017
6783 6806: 0.019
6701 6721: 0.141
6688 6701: -0.012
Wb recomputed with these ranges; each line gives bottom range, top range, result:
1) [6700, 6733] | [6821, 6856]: 1.25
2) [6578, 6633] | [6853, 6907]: 1.02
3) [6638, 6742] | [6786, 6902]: 1.06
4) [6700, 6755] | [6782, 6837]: 1.12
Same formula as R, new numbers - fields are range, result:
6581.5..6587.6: 13.5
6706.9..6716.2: 10.9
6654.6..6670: 13.3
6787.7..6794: 12.8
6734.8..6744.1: 13.1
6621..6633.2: 12.7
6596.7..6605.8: 12.8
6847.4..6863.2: 13.4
